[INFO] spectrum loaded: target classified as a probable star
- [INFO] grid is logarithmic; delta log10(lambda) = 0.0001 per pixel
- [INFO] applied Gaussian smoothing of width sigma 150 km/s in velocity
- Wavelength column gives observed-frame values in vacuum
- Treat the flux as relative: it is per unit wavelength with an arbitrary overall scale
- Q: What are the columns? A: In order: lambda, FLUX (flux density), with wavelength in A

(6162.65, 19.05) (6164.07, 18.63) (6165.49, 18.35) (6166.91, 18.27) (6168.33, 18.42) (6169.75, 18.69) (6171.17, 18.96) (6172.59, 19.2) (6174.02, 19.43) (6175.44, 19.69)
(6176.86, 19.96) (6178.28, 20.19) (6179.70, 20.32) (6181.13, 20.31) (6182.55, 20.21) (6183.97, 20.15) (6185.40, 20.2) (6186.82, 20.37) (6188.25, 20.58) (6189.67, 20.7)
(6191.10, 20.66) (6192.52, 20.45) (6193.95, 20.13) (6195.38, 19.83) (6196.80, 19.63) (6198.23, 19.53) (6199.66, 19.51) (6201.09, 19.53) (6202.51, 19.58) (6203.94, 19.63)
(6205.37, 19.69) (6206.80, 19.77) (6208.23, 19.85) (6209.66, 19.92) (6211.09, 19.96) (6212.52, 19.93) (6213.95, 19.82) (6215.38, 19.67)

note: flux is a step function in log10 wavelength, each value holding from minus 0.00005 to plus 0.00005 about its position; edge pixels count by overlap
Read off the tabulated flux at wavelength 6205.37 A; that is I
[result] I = 19.69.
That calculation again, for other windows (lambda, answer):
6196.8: 19.63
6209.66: 19.92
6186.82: 20.37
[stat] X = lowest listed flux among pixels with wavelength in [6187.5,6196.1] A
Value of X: 19.83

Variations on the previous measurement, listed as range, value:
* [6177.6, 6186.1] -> 20.15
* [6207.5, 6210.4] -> 19.85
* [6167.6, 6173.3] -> 18.42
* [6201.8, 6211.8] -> 19.58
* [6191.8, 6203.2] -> 19.51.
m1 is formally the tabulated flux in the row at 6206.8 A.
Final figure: 19.77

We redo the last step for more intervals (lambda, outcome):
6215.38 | 19.67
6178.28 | 20.19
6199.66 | 19.51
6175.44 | 19.69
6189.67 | 20.7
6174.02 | 19.43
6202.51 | 19.58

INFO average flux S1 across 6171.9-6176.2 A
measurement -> 19.4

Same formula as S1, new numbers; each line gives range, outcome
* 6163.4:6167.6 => 18.4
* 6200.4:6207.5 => 19.7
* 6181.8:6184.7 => 20.2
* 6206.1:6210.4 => 19.8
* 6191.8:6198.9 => 19.9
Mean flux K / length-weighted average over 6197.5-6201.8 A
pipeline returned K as 19.5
